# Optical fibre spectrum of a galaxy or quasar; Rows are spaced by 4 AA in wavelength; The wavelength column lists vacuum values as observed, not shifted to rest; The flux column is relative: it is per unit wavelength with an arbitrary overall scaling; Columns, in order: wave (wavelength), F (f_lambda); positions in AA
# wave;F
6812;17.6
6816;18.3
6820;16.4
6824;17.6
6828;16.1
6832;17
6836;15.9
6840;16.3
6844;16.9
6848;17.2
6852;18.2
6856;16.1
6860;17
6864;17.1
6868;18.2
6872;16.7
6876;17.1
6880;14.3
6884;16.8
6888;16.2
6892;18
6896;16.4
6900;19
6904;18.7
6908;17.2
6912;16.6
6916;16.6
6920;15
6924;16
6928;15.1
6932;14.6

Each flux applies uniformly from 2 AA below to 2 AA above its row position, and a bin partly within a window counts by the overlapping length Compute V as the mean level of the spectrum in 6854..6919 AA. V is 17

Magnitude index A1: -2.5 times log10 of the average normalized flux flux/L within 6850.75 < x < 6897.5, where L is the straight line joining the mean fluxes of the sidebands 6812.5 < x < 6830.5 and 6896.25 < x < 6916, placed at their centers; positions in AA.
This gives 0.04 mag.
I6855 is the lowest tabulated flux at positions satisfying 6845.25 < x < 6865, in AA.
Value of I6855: 16.1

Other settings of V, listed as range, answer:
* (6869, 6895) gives 16.6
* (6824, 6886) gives 16.8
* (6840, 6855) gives 17.2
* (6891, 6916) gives 17.6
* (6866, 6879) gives 17.1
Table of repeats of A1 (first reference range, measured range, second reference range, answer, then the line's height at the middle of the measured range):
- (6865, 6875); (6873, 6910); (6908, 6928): -0.02 mag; 16.8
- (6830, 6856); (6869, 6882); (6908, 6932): 0.02 mag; 16.4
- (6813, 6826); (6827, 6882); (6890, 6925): 0.04 mag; 17.3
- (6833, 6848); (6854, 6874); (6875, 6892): -0.04 mag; 16.4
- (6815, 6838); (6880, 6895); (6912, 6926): -0.02 mag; 16.3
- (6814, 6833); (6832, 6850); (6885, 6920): 0.03 mag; 17.1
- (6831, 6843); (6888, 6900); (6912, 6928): -0.09 mag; 16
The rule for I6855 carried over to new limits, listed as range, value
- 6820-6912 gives 14.3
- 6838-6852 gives 16.3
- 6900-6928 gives 15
